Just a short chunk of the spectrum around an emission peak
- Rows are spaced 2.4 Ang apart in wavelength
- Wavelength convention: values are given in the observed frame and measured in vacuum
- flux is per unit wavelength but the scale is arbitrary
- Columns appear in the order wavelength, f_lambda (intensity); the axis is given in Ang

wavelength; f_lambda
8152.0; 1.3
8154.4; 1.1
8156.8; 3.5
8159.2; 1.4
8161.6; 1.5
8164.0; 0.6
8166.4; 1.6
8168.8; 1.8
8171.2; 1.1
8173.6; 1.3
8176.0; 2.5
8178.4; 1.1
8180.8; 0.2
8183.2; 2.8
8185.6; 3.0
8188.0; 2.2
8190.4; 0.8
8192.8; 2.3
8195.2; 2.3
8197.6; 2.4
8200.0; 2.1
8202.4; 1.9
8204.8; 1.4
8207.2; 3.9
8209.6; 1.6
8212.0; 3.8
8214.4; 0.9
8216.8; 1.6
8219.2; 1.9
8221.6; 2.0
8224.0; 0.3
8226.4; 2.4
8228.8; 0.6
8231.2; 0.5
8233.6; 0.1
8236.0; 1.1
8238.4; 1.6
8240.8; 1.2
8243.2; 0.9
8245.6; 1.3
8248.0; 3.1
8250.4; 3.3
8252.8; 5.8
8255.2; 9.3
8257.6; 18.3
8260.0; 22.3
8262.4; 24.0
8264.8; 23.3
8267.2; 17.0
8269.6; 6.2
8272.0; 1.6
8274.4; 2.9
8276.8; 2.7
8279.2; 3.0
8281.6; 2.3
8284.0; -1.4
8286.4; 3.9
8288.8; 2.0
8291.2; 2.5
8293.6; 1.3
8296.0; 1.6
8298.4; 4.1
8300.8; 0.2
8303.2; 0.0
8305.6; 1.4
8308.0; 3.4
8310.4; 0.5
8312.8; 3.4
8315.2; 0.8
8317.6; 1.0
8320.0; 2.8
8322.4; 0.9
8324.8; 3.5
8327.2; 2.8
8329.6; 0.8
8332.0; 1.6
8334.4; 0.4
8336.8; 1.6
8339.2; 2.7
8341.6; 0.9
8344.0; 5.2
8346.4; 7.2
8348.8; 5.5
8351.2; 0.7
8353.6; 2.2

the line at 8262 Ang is [O II]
